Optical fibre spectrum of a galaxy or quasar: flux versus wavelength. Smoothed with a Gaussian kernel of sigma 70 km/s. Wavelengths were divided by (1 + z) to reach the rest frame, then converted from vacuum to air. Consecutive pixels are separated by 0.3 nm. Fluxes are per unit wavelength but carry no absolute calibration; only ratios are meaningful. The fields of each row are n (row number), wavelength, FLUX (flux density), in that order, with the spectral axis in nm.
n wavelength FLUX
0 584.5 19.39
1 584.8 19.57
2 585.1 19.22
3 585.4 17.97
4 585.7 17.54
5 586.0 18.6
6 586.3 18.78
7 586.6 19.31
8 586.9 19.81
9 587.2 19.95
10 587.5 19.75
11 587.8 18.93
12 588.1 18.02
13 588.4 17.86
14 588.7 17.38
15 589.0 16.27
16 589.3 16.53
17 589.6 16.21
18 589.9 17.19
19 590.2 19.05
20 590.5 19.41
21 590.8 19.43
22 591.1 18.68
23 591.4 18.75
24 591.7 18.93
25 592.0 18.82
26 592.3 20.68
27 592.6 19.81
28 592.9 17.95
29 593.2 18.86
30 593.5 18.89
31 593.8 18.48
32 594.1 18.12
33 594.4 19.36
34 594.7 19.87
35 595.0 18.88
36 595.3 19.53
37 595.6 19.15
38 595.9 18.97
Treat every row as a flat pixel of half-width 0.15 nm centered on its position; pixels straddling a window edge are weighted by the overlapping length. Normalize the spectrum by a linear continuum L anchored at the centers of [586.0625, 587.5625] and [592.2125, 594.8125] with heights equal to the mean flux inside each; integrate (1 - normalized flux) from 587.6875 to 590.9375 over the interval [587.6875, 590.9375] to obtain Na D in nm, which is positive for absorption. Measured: 0.25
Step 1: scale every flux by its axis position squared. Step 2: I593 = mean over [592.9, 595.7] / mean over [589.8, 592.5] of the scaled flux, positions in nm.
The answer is 1.0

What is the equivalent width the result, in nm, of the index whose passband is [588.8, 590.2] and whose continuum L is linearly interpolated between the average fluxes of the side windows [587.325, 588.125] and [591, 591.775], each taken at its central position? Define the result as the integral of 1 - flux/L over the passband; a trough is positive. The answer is 0.15 nm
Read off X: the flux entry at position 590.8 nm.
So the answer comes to 19.43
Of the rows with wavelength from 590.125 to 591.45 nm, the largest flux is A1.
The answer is 19.43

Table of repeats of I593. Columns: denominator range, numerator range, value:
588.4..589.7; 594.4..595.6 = 1.18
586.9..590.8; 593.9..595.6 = 1.07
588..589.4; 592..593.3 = 1.14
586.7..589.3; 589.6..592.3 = 1.03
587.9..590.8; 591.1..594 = 1.09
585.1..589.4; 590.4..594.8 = 1.06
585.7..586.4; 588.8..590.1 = 0.92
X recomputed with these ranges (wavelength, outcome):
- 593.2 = 18.86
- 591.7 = 18.93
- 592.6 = 19.81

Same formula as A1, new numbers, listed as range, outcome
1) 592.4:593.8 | 19.81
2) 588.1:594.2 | 20.68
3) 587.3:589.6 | 19.75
